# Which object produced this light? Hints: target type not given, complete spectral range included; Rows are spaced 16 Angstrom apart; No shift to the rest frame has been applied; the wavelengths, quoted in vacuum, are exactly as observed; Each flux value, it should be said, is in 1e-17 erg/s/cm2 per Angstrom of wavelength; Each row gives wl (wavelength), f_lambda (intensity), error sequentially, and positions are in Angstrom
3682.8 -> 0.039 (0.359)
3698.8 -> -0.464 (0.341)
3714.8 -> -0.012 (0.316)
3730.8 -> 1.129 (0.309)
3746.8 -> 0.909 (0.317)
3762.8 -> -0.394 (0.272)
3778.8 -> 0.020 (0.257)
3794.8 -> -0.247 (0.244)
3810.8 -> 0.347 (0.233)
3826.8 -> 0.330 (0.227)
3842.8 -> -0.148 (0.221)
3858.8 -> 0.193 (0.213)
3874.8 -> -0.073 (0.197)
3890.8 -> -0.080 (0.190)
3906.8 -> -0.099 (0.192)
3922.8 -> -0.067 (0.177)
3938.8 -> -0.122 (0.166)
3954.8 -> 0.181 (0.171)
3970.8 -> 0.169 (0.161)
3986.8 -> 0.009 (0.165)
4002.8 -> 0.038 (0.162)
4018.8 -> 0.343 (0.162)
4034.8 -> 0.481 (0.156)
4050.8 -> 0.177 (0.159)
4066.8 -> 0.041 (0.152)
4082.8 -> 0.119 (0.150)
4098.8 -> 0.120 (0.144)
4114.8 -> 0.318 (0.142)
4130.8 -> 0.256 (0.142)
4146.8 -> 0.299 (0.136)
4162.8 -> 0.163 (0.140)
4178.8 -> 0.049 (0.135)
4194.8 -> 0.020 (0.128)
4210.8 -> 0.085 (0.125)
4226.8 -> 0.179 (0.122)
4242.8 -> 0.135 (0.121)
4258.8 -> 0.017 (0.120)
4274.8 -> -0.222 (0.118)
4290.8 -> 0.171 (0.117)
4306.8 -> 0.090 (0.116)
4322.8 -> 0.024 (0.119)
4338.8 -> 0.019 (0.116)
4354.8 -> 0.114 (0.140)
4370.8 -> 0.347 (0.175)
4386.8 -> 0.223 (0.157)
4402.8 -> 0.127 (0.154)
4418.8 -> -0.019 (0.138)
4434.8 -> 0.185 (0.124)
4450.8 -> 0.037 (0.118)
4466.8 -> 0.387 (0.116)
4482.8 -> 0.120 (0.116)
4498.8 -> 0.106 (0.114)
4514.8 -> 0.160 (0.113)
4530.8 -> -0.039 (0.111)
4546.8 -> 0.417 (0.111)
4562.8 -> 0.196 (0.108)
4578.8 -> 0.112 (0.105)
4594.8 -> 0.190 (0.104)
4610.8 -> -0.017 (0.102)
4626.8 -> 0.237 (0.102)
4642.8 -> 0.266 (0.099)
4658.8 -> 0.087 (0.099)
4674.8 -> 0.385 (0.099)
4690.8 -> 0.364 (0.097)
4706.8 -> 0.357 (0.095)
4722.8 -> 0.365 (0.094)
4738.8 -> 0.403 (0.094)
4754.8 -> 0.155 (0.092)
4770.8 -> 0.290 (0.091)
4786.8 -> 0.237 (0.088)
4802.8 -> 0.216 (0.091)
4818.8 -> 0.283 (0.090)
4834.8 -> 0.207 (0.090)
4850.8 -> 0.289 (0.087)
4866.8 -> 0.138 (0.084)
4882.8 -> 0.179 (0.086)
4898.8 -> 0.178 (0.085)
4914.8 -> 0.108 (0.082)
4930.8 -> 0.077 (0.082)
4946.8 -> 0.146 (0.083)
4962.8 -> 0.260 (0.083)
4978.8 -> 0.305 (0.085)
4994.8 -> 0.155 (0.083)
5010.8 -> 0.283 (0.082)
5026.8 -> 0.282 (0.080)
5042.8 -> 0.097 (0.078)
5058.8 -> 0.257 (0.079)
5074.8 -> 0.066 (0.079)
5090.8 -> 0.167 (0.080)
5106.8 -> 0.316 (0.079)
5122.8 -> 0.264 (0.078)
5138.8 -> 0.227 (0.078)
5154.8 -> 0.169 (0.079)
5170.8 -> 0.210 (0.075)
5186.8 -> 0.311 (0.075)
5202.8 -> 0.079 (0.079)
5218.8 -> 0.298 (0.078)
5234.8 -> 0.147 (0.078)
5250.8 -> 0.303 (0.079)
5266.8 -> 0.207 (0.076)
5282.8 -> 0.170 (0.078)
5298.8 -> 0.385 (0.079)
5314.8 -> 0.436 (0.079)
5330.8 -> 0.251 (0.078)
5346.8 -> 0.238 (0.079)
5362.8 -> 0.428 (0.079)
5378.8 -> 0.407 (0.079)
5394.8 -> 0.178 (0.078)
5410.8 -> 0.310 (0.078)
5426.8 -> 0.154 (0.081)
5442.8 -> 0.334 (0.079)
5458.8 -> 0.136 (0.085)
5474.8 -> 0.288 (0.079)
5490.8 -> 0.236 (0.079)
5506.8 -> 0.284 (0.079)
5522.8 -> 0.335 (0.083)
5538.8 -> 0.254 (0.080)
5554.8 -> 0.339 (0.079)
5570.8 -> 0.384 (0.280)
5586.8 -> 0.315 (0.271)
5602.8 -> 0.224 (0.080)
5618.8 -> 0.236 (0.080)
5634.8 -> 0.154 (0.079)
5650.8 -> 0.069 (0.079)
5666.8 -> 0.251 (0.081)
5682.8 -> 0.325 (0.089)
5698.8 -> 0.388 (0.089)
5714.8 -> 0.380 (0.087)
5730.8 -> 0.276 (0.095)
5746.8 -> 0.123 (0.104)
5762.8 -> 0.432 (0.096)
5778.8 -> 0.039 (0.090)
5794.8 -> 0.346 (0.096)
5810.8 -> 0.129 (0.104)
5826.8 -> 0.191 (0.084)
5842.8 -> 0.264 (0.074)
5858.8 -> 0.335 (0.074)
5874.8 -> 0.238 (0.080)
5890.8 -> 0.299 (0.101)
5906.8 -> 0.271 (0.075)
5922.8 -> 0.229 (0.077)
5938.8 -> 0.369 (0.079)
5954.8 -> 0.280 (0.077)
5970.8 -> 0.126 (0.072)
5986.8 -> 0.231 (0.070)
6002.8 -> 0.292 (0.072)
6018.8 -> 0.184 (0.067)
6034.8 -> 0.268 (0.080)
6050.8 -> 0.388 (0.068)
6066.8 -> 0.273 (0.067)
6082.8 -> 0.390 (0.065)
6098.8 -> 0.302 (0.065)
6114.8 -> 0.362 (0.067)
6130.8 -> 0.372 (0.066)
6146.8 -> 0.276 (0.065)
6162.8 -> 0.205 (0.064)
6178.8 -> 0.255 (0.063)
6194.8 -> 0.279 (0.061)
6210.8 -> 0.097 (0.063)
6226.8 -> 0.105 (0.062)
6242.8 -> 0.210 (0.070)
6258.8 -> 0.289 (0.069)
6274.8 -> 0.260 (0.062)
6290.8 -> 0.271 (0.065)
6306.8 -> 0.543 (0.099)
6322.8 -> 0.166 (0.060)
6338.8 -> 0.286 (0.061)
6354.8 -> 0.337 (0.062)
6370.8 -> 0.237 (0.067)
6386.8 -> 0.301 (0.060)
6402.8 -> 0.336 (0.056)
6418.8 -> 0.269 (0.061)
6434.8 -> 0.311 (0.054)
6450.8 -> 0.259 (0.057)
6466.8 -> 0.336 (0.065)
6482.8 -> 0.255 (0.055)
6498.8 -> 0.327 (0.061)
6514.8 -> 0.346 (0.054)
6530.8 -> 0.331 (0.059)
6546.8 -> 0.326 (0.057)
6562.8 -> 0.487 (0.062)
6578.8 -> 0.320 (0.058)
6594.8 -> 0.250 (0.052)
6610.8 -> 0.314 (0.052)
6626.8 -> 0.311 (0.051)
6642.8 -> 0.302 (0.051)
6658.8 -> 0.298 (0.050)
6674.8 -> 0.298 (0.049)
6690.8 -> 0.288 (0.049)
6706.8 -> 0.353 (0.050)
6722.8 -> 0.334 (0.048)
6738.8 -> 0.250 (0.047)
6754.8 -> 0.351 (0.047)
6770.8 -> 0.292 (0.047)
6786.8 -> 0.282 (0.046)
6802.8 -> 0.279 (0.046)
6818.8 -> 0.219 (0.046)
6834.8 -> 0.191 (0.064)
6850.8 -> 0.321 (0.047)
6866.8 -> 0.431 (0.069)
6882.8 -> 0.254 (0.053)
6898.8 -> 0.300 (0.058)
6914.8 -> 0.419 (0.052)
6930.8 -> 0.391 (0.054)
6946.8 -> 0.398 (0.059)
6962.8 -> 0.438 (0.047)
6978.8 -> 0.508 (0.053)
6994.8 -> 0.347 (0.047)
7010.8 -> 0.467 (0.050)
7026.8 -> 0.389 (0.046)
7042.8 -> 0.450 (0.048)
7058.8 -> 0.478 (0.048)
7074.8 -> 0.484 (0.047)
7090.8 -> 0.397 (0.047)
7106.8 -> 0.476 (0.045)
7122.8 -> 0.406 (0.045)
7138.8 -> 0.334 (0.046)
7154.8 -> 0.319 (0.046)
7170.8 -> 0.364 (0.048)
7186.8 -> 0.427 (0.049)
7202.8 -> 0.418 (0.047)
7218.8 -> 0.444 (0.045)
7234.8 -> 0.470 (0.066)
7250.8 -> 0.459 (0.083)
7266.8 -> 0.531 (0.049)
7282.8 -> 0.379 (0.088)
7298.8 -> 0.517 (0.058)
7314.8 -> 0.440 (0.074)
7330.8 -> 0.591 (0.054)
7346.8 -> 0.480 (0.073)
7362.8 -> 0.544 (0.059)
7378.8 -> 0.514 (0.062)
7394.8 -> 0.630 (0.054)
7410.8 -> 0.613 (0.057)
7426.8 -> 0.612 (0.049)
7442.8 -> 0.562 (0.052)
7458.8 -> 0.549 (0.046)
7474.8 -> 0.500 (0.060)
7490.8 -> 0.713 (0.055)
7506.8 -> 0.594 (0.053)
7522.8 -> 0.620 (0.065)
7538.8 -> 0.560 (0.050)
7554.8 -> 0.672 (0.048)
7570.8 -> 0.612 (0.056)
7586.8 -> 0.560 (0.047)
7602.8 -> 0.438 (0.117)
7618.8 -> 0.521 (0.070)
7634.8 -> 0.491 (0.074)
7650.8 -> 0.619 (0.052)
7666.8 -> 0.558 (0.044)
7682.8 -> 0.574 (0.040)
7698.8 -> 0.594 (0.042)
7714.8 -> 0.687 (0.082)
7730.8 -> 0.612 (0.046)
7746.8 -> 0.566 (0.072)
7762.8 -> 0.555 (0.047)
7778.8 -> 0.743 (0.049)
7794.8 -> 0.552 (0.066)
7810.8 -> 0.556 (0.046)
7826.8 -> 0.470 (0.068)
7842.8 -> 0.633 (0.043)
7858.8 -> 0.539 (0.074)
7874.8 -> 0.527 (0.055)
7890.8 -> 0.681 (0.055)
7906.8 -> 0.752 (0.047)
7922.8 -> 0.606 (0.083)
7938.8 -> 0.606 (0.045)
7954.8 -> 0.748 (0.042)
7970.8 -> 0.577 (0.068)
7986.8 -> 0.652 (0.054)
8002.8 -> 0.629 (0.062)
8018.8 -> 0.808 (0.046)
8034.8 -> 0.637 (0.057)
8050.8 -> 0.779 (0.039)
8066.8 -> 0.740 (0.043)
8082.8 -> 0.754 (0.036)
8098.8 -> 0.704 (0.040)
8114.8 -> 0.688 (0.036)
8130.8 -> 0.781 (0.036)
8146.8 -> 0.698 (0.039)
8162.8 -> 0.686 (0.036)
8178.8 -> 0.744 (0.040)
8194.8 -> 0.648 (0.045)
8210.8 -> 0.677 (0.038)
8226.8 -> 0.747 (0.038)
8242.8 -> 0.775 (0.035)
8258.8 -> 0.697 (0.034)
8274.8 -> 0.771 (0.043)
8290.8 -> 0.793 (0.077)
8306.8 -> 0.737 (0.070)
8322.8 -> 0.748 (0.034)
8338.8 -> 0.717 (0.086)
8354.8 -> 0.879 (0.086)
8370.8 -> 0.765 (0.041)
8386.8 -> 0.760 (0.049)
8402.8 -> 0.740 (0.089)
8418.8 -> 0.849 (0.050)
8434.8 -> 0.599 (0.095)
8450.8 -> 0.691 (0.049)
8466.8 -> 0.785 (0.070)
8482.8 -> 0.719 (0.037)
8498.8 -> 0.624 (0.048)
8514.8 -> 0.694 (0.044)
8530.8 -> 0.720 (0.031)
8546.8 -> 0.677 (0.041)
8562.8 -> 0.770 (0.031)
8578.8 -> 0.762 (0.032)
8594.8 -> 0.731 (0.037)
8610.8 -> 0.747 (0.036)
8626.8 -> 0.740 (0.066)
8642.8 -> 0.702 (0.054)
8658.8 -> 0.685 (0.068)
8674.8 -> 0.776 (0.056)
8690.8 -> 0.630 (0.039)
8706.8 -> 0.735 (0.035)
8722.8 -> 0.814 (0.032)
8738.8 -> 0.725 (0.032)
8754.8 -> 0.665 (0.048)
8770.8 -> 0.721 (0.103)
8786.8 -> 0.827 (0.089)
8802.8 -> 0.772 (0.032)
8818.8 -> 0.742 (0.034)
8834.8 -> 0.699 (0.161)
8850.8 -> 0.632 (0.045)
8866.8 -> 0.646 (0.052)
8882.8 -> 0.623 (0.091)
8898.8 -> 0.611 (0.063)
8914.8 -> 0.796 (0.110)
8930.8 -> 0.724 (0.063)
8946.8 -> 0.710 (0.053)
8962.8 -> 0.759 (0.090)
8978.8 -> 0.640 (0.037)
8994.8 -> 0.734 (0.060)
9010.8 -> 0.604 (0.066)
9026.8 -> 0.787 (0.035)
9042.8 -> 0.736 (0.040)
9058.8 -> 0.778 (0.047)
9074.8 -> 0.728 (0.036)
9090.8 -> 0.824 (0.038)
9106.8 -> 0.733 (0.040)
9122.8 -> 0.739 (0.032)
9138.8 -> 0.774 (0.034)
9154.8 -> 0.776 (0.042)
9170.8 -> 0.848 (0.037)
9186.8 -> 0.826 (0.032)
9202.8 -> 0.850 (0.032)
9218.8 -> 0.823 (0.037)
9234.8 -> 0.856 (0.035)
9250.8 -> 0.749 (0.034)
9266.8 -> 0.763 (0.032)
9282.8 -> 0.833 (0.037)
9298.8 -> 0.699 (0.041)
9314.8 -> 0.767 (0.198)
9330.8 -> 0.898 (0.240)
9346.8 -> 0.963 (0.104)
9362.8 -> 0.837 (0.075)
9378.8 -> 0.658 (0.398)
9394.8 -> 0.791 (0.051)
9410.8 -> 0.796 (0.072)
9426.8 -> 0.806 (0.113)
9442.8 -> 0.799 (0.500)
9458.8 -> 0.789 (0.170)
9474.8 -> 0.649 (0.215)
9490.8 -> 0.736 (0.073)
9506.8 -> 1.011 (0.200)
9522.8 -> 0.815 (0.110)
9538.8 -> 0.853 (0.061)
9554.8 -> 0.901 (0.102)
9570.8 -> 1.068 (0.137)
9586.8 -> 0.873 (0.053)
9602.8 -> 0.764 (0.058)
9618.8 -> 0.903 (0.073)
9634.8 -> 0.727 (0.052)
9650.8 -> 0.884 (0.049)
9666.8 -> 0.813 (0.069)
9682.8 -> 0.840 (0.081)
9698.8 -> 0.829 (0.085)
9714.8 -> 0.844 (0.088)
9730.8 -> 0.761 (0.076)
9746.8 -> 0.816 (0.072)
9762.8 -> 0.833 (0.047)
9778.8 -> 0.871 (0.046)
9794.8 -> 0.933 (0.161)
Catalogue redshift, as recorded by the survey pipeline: 0.74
